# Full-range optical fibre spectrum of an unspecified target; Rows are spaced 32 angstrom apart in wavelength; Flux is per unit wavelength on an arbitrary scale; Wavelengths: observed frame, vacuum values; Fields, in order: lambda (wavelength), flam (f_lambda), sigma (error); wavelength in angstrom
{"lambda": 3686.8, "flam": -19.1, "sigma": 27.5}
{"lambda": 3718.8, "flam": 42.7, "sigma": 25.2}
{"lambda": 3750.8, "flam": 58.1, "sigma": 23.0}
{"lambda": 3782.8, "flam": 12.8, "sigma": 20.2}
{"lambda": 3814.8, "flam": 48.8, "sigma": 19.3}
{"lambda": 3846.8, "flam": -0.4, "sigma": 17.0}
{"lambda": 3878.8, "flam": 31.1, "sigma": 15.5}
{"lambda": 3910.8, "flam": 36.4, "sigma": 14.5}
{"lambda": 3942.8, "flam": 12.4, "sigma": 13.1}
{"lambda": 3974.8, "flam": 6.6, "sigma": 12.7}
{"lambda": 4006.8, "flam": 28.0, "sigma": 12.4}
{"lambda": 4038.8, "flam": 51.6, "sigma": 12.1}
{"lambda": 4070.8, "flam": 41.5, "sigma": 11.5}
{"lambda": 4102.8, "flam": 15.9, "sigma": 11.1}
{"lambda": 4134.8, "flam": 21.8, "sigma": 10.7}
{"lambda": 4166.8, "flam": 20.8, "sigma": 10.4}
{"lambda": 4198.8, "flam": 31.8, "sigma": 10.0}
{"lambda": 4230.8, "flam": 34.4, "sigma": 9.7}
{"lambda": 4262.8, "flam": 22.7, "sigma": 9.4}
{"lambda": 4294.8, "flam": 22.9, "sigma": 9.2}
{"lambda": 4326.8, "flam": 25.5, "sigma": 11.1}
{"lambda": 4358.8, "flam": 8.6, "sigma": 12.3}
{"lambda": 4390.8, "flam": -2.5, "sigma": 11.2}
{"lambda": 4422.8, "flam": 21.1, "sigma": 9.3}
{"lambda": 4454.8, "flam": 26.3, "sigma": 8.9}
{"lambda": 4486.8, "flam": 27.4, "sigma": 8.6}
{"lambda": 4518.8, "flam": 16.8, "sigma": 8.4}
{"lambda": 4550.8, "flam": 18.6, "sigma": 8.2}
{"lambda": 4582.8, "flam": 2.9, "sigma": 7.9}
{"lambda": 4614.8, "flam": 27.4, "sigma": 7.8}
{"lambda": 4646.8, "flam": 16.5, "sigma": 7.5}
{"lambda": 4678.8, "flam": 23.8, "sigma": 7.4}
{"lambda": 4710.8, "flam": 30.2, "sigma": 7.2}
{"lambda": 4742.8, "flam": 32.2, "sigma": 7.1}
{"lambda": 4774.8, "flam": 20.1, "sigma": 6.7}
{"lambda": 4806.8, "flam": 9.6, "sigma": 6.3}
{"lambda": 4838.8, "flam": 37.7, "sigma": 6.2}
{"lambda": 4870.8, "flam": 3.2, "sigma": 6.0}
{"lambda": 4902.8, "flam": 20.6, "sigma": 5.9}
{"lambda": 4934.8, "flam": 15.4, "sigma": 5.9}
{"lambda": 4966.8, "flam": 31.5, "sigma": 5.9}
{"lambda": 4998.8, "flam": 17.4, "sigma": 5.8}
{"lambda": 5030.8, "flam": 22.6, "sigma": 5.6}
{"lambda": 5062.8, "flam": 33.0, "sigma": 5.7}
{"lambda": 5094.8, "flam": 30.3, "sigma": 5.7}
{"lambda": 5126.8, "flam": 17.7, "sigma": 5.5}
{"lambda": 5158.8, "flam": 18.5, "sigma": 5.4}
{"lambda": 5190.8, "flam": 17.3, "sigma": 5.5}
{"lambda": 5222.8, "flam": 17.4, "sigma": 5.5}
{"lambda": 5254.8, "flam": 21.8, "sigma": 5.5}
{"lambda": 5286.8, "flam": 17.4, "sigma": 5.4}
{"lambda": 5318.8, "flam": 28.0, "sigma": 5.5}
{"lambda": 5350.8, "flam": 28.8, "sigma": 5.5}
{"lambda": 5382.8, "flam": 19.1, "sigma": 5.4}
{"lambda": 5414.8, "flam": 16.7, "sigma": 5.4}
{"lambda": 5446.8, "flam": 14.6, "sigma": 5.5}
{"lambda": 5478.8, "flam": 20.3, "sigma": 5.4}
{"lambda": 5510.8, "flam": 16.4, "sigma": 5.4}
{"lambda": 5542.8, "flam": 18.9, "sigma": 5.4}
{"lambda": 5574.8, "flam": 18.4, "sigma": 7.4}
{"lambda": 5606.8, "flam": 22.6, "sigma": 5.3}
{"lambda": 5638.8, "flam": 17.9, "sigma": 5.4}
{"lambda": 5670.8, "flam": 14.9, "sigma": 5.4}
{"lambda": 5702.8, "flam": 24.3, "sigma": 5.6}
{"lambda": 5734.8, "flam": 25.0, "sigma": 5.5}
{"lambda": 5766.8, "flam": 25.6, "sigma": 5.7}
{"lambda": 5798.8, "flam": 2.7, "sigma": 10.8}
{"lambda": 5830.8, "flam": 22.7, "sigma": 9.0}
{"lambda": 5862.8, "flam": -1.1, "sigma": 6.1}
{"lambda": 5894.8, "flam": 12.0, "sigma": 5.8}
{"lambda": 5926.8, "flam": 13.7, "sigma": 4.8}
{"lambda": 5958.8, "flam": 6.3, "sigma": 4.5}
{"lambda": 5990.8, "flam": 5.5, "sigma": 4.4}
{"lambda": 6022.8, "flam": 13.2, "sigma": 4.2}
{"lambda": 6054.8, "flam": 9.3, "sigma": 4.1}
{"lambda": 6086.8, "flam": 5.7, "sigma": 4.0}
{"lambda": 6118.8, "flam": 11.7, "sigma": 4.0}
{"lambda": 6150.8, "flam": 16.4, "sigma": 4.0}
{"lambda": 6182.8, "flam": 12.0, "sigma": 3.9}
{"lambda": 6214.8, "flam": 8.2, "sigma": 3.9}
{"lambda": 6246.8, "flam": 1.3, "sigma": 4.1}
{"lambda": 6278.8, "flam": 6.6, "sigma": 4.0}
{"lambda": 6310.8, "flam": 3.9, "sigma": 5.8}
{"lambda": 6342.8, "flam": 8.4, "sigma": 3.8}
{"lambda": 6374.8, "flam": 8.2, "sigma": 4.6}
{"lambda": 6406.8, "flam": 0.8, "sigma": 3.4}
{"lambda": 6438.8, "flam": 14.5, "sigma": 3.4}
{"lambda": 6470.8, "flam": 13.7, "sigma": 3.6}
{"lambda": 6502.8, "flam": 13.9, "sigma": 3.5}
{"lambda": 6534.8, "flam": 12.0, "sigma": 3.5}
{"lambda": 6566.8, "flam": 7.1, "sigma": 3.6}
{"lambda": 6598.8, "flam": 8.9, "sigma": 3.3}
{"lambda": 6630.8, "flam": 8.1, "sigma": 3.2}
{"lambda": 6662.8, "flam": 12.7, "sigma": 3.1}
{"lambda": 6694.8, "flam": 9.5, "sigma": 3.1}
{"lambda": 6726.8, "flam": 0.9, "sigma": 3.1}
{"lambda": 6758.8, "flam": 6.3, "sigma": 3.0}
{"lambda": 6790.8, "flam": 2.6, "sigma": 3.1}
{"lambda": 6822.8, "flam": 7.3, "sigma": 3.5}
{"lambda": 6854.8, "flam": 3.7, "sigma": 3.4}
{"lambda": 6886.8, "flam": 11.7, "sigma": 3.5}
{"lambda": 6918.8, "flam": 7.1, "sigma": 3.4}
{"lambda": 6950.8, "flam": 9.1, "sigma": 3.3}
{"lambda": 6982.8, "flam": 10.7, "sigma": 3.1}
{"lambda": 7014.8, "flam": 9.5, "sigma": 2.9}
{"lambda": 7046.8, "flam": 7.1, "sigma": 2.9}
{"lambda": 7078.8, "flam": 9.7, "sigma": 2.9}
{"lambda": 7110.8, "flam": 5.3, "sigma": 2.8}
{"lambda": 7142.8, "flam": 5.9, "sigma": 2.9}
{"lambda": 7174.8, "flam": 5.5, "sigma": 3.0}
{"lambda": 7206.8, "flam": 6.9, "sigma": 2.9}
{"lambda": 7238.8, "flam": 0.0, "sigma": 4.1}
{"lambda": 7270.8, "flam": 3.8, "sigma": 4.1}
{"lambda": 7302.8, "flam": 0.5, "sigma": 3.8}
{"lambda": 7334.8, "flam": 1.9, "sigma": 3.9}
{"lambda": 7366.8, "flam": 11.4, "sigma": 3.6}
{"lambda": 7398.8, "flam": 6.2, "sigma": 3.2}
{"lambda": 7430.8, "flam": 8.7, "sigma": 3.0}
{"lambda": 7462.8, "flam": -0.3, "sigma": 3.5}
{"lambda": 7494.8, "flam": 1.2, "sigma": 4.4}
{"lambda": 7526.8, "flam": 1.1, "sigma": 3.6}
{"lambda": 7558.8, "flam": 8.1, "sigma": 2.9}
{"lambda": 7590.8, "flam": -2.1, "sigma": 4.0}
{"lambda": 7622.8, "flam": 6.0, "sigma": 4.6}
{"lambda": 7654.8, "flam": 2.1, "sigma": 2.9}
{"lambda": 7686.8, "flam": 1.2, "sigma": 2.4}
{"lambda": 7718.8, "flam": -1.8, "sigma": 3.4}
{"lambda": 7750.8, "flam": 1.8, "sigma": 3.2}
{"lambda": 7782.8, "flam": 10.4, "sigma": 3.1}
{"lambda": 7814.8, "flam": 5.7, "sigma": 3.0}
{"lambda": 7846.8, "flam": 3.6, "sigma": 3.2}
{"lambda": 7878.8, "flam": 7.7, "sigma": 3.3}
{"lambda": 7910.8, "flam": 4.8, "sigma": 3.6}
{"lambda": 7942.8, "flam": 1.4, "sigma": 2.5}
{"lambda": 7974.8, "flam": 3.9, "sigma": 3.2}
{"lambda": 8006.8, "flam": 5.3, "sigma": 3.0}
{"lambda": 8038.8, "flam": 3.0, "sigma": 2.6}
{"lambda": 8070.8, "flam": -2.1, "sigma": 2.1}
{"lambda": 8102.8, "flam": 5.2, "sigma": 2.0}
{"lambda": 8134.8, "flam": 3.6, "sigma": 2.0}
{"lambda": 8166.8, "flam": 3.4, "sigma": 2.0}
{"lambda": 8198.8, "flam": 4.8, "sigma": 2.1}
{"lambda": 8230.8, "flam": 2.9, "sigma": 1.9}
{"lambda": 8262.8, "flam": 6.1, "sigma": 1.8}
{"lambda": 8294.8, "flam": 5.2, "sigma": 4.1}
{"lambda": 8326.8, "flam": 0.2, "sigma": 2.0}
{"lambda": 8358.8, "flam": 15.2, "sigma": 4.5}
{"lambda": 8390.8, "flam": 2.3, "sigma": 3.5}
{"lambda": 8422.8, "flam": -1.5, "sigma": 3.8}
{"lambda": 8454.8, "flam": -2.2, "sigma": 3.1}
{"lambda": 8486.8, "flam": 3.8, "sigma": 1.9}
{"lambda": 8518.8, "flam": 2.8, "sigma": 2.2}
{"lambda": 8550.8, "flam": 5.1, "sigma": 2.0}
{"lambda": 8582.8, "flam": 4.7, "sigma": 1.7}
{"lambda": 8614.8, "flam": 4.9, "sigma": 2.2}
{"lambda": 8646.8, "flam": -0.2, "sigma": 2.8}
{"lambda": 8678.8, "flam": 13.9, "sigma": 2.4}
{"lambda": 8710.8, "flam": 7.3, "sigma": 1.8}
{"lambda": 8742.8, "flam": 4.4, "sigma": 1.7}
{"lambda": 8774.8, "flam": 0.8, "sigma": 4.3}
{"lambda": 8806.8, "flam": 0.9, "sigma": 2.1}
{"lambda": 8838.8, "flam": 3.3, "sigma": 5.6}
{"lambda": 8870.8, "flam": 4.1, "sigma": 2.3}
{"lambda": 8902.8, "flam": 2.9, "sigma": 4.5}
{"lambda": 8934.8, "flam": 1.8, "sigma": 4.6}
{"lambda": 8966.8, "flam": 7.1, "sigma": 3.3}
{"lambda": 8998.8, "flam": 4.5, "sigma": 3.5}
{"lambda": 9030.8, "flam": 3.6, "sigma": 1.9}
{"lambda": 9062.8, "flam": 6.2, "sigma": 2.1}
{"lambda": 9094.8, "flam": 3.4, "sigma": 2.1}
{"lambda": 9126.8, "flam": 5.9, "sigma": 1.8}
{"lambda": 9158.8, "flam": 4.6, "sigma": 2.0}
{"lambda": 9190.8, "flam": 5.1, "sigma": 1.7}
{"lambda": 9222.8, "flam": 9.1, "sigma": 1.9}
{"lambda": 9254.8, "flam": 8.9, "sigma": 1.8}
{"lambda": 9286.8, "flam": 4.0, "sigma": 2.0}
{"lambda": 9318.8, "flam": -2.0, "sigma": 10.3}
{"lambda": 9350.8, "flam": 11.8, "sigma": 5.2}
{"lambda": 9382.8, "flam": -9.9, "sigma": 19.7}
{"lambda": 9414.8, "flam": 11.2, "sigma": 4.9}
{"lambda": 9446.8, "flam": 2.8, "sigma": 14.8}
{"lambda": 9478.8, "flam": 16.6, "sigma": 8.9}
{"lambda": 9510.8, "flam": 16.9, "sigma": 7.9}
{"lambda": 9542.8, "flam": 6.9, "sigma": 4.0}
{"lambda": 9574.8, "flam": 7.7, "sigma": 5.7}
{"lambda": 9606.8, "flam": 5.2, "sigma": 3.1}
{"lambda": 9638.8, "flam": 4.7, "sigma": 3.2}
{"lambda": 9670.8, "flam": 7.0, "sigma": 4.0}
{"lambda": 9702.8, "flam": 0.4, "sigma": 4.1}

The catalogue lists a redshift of 1.245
